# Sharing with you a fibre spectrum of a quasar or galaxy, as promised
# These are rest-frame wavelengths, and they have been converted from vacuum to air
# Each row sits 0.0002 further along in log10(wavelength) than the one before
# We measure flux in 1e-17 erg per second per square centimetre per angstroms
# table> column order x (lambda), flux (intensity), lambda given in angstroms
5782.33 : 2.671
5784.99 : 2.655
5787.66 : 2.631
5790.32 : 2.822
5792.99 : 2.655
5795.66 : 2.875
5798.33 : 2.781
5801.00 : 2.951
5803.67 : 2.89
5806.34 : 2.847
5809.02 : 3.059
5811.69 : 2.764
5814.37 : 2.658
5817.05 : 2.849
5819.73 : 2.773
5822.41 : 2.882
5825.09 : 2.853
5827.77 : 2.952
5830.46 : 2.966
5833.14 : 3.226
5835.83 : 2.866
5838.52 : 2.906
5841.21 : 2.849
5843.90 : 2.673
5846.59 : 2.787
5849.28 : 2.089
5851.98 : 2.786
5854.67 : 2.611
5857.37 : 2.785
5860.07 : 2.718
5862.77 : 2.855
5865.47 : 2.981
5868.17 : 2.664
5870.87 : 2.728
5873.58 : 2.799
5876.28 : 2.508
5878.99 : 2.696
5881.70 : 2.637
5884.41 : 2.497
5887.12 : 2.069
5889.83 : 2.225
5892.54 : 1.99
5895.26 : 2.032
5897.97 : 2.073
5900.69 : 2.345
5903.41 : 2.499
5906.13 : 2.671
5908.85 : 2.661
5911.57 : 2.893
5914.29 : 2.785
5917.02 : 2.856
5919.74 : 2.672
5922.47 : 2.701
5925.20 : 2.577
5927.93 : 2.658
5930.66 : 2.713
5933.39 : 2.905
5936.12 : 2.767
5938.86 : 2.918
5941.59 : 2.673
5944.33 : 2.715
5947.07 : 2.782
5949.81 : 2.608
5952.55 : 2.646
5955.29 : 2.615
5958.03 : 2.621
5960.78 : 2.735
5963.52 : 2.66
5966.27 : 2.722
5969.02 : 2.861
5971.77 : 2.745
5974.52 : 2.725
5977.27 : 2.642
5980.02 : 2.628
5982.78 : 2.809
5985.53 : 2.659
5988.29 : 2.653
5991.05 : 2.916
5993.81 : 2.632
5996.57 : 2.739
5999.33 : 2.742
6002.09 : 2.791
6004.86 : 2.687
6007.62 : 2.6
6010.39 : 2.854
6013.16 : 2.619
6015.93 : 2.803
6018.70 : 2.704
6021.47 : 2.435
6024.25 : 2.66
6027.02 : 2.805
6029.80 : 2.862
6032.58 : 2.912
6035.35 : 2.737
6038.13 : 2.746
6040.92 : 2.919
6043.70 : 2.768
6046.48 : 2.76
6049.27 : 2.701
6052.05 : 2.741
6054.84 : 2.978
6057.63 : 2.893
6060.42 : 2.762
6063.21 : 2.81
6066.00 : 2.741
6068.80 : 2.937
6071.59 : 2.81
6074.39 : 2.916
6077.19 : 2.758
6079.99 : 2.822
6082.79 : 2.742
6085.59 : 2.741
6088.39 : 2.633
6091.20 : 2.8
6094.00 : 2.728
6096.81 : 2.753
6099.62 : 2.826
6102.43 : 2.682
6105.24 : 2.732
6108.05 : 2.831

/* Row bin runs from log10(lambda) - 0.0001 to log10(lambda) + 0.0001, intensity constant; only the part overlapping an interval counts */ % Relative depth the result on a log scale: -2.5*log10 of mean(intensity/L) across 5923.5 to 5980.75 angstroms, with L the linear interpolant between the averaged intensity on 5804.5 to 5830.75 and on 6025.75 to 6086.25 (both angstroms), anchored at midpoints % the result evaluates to 0.05 mag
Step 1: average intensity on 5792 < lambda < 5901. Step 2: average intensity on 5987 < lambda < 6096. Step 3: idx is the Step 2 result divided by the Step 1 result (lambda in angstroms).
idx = 1.03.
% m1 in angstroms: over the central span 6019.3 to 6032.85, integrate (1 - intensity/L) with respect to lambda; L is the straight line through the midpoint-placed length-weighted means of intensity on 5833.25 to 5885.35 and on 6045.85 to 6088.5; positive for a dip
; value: 0.3 angstroms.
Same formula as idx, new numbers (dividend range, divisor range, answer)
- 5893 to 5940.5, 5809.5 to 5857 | 0.94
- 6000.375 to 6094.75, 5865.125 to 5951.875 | 1.07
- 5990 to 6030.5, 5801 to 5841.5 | 0.94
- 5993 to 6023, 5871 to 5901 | 1.14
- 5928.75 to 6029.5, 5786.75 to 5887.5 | 0.98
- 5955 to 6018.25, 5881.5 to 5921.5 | 1.11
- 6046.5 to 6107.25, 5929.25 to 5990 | 1.02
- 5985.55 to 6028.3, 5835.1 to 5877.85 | 0.99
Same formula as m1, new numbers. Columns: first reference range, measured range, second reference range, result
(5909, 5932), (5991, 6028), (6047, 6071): 1.1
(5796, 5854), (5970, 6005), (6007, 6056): 0.6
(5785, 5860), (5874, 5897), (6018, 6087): 3.7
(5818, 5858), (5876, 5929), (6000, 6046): 5.3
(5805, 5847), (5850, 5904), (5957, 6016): 5.8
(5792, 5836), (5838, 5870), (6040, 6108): 1.6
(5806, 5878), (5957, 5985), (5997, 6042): 0.4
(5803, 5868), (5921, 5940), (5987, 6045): 0.2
